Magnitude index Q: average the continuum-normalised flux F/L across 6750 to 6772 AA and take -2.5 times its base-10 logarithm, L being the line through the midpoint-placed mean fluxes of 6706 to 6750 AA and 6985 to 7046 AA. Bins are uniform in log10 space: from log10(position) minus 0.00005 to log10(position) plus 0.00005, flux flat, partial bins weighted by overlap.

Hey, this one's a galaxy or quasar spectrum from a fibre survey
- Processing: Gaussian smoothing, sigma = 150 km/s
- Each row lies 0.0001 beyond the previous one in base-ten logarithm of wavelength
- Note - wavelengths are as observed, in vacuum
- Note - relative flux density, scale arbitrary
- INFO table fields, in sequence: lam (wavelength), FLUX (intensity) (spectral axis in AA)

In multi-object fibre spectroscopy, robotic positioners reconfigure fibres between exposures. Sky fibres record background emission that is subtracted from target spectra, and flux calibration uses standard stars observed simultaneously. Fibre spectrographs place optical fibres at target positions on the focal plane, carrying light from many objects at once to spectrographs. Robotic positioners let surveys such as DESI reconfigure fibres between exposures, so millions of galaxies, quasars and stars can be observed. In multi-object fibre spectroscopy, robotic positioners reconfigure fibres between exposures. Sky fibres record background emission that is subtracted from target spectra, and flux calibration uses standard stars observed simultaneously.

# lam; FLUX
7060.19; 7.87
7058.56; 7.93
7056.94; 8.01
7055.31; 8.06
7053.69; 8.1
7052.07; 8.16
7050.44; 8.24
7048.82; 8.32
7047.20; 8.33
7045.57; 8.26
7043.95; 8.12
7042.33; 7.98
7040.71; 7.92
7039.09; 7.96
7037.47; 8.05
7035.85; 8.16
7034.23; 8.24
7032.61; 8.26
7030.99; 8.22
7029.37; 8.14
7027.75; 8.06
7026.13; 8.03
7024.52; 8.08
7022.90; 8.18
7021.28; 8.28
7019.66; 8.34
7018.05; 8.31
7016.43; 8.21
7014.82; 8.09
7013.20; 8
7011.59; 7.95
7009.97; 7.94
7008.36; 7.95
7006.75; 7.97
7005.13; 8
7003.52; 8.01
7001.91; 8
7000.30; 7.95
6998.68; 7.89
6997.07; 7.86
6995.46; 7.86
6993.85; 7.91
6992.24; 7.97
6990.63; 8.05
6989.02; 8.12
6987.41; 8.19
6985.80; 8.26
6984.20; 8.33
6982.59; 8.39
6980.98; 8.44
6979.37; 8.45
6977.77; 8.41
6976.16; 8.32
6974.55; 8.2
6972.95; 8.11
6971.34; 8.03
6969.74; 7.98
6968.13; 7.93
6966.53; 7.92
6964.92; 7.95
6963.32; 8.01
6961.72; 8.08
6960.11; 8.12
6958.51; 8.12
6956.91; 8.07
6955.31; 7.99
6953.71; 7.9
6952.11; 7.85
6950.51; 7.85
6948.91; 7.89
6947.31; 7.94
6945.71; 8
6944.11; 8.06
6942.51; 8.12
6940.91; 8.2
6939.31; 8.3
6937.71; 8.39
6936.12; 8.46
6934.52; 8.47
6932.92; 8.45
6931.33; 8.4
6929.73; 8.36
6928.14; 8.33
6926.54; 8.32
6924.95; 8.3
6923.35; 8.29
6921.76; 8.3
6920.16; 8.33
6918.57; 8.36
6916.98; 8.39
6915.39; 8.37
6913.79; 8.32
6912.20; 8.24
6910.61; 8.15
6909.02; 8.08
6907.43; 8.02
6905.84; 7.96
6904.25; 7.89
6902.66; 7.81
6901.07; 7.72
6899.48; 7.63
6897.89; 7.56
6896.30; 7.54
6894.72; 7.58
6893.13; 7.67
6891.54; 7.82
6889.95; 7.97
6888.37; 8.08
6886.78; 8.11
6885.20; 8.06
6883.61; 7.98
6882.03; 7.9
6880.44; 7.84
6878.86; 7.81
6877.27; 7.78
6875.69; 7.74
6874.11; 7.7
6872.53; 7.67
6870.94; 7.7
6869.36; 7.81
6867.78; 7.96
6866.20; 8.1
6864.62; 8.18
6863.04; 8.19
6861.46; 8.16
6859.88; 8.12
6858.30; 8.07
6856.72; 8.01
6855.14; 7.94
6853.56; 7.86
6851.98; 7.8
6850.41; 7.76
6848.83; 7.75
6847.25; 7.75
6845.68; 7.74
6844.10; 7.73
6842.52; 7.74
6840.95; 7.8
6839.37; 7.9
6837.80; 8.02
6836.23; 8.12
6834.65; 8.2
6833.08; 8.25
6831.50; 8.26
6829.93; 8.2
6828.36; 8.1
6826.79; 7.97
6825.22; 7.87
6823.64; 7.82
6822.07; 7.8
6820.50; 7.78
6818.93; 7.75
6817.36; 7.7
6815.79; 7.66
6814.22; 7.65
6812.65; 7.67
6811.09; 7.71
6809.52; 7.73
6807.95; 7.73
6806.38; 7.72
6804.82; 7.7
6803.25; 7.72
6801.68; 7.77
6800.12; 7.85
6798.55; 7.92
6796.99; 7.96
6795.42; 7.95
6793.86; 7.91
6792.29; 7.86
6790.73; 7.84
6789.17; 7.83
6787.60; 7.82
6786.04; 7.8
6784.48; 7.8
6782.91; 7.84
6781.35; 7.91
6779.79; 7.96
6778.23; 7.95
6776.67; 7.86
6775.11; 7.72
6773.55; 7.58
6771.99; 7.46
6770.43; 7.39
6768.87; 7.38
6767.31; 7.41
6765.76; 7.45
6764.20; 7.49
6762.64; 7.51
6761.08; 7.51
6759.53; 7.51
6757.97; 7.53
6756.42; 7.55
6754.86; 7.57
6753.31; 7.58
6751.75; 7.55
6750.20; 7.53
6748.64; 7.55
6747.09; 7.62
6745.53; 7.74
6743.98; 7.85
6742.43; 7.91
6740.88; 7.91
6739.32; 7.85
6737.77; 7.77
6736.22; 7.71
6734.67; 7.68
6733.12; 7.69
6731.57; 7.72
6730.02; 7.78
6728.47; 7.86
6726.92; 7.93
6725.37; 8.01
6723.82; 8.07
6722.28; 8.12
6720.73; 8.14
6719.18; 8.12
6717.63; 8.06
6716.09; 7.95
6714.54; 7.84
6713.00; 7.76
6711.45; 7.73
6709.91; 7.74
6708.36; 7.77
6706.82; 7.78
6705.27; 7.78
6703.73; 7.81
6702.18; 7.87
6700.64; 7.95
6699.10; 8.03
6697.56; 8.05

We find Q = 0.05 mag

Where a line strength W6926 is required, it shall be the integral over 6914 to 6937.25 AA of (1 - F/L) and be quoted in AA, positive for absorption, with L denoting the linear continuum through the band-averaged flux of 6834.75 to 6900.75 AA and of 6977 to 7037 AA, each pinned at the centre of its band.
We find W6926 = -1.1 AA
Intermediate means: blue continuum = 7.87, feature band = 8.37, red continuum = 8.12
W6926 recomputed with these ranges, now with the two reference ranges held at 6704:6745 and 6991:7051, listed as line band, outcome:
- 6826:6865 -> -0.1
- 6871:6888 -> 0.3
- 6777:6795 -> 0.1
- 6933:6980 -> -0.4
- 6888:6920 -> 0.1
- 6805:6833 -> 0.3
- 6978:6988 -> -0.4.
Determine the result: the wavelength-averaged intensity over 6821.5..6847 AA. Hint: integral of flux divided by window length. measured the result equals 7.97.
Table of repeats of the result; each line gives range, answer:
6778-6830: 7.82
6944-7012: 8.05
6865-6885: 7.85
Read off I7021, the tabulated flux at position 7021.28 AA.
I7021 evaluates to 8.28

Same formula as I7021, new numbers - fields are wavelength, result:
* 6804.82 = 7.7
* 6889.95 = 7.97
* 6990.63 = 8.05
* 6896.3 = 7.54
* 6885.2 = 8.06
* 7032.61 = 8.26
